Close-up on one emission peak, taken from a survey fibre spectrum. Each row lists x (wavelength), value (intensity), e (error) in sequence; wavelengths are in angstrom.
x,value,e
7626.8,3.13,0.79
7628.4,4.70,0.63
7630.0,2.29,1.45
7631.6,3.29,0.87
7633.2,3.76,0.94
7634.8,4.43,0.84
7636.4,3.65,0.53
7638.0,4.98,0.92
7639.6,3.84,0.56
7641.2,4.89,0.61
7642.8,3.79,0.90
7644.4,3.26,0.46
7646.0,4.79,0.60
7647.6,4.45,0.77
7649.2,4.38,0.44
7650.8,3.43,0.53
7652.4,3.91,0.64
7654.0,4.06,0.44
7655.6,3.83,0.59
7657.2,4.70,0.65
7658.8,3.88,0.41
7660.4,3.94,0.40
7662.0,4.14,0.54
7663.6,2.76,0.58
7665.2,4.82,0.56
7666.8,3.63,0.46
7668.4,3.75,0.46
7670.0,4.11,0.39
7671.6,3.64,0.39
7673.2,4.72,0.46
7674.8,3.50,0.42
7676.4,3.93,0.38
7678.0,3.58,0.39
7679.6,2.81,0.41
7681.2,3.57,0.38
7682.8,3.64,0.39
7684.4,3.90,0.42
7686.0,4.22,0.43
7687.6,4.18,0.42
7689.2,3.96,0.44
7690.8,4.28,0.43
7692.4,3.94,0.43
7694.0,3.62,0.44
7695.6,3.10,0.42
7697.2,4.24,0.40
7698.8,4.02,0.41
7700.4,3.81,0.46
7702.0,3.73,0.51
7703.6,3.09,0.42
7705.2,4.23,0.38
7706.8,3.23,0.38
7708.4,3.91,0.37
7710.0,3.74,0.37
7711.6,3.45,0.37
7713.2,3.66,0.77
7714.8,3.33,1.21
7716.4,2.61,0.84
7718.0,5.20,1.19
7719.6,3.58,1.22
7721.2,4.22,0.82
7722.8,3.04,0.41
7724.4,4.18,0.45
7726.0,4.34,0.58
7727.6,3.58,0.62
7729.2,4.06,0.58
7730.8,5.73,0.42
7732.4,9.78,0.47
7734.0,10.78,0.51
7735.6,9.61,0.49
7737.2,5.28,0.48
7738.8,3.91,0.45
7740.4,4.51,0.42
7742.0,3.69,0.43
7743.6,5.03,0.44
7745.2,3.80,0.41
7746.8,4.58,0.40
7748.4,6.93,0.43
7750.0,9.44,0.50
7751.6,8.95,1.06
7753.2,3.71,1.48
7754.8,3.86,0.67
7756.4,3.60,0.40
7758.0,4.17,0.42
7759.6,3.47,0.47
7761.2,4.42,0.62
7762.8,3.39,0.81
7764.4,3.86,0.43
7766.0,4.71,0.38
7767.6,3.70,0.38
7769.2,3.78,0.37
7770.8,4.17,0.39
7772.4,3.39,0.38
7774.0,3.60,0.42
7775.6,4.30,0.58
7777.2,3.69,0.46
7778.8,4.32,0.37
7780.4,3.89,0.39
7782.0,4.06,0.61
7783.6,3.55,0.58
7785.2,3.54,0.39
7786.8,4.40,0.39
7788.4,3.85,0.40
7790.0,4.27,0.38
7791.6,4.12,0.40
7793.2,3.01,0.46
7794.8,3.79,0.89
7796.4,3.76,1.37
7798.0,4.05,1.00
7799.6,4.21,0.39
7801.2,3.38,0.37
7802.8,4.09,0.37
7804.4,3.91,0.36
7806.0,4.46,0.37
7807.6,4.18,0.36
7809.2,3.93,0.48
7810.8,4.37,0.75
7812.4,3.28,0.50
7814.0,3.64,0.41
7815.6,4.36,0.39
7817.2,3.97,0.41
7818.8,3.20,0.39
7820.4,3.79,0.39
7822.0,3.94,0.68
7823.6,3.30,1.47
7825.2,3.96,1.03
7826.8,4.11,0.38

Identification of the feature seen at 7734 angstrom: [S II]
